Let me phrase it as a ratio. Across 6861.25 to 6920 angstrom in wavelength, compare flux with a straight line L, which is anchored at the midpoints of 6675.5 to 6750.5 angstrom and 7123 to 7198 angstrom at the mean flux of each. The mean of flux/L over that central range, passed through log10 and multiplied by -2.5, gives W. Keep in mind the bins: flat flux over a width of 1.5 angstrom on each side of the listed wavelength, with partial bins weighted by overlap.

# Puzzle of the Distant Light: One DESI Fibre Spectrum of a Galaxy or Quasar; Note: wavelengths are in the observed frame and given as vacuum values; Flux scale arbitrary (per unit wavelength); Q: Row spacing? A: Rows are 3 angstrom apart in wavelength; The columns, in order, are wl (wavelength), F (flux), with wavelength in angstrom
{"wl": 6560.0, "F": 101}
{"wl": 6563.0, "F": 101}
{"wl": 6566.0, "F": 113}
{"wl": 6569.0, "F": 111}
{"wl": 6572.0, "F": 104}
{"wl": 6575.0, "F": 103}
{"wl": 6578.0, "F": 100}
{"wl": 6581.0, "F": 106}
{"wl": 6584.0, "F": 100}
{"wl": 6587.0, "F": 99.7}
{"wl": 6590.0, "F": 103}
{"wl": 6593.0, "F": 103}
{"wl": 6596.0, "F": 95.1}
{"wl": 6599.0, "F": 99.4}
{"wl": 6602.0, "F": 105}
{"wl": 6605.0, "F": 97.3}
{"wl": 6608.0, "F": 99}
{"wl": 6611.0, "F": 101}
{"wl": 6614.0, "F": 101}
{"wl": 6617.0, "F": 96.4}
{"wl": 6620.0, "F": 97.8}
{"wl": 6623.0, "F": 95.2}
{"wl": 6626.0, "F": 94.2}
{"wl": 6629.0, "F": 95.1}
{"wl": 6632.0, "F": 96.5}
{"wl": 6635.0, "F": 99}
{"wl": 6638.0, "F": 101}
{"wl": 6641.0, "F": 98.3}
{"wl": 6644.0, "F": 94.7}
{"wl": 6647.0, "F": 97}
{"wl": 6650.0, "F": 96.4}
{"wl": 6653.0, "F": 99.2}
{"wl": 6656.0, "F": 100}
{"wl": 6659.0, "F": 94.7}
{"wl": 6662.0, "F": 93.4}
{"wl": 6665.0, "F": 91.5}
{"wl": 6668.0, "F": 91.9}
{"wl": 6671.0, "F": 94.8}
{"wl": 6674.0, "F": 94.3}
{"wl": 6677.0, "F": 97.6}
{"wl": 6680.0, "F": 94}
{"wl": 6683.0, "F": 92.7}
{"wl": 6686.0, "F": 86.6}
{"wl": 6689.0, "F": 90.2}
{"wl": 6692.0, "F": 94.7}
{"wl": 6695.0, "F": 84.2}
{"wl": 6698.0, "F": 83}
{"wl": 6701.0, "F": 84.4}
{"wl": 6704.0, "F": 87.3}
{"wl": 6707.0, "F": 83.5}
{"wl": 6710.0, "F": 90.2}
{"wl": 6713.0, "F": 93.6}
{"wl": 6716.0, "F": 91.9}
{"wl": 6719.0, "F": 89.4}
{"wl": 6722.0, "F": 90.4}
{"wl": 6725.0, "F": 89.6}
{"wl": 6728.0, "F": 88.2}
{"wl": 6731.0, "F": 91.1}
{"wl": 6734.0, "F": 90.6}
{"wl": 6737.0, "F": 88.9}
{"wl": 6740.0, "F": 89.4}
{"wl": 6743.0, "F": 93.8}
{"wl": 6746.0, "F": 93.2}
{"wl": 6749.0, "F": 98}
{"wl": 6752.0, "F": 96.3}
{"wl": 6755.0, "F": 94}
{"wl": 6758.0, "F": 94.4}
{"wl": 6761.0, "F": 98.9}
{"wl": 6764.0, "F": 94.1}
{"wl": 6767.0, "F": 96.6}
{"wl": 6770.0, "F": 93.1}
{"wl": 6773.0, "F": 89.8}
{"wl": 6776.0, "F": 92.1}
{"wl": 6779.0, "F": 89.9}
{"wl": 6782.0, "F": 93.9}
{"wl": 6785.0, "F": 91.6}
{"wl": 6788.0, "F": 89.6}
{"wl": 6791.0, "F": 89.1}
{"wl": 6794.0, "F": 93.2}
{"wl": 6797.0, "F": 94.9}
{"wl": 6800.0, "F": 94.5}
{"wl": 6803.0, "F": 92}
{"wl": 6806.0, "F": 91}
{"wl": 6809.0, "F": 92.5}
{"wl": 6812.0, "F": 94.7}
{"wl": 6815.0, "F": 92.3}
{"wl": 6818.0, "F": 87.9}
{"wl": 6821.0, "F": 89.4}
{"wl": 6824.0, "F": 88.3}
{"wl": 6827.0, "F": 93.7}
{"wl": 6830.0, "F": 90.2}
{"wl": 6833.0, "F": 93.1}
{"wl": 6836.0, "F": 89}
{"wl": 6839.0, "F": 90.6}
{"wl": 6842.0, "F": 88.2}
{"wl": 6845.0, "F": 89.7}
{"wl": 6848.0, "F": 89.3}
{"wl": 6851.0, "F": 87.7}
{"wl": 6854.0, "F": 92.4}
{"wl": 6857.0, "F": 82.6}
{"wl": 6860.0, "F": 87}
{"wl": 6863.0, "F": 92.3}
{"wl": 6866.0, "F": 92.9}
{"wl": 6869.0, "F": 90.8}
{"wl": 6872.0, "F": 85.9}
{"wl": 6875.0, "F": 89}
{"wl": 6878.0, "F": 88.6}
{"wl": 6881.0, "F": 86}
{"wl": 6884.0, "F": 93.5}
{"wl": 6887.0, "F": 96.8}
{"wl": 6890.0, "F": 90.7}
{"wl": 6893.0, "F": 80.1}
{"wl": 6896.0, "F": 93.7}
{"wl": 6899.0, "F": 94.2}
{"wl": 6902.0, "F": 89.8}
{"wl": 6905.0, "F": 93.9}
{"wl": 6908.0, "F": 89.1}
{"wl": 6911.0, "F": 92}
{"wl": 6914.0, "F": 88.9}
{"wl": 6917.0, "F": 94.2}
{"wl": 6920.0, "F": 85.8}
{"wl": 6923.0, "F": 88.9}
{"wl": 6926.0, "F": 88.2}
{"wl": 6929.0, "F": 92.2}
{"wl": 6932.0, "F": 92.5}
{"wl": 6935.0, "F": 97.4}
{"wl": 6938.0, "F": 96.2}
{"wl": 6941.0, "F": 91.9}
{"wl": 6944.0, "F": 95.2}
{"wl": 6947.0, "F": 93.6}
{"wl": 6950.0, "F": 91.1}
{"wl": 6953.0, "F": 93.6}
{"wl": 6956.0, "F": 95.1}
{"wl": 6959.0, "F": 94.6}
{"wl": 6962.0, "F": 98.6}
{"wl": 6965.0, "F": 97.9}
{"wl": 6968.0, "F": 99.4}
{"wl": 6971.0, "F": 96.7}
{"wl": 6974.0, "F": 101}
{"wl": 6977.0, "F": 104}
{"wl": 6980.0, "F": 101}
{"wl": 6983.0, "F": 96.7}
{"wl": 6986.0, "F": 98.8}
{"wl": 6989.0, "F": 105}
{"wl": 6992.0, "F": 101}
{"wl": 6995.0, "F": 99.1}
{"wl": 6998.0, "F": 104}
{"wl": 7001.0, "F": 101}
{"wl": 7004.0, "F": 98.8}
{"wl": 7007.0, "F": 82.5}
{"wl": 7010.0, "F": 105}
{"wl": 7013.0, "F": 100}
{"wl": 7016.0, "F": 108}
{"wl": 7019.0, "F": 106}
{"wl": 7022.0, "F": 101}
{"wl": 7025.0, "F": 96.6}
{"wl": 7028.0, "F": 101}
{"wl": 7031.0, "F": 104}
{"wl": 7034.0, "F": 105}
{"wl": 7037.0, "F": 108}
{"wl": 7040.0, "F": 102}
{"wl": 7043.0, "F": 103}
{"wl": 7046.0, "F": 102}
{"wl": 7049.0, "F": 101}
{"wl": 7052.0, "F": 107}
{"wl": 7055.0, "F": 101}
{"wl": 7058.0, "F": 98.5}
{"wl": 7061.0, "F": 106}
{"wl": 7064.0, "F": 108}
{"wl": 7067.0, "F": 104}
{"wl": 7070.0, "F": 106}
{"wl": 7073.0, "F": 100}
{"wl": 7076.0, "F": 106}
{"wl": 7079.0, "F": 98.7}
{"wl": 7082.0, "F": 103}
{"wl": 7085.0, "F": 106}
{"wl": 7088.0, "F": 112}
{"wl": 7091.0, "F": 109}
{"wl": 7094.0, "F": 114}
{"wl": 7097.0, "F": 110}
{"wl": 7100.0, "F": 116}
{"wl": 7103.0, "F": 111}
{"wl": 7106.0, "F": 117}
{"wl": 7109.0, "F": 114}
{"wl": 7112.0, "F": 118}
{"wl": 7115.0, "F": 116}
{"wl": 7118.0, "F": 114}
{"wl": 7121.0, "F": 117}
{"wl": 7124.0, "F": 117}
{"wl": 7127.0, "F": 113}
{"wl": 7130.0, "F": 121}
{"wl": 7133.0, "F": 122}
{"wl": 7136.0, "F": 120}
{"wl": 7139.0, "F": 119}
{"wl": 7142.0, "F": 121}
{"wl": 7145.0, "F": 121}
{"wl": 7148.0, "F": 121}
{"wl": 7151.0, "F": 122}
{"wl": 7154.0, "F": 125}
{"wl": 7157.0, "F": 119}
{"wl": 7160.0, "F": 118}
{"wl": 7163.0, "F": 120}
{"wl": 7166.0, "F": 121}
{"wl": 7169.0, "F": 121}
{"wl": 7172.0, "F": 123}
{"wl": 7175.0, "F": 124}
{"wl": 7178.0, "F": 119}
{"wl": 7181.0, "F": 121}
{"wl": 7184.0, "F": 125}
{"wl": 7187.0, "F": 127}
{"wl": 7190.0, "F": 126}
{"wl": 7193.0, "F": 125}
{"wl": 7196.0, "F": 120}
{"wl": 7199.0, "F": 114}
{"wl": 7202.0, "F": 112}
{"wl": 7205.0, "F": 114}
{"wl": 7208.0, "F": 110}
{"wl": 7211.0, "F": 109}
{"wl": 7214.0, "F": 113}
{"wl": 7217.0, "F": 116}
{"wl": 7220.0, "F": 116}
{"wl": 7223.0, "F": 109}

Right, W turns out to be 0.14 mag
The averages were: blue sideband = 90.3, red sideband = 121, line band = 90.5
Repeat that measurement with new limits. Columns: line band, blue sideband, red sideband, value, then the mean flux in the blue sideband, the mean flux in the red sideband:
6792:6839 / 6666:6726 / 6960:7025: 0.03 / 90.2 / 100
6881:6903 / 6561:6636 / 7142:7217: 0.21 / 101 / 120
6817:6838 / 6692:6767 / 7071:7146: 0.07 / 91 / 113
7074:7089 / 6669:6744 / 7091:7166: 0.10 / 90.2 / 118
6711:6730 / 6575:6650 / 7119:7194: 0.14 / 99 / 121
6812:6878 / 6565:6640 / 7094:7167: 0.21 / 101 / 118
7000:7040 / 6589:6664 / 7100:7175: 0.13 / 98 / 119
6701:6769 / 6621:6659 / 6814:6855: 0.02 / 97.1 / 90.1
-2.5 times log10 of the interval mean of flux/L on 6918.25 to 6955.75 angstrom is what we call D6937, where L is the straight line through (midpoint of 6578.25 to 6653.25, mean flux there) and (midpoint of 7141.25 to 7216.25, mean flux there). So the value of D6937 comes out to 0.20 mag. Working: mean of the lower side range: 98.8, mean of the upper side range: 120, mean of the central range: 92.3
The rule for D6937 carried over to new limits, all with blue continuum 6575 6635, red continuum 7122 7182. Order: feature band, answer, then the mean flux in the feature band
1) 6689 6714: 0.18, 87.6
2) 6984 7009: 0.16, 98.9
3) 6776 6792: 0.17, 91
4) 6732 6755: 0.13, 92.9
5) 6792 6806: 0.15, 93.2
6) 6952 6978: 0.16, 97.8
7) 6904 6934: 0.22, 90.6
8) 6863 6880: 0.22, 89.6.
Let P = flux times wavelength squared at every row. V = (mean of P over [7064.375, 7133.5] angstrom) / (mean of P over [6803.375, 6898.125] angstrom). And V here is 1.33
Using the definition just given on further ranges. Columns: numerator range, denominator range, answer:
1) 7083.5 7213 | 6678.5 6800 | 1.45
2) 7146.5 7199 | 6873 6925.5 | 1.46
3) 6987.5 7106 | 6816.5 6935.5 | 1.21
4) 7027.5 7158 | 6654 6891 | 1.33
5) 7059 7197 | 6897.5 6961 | 1.33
